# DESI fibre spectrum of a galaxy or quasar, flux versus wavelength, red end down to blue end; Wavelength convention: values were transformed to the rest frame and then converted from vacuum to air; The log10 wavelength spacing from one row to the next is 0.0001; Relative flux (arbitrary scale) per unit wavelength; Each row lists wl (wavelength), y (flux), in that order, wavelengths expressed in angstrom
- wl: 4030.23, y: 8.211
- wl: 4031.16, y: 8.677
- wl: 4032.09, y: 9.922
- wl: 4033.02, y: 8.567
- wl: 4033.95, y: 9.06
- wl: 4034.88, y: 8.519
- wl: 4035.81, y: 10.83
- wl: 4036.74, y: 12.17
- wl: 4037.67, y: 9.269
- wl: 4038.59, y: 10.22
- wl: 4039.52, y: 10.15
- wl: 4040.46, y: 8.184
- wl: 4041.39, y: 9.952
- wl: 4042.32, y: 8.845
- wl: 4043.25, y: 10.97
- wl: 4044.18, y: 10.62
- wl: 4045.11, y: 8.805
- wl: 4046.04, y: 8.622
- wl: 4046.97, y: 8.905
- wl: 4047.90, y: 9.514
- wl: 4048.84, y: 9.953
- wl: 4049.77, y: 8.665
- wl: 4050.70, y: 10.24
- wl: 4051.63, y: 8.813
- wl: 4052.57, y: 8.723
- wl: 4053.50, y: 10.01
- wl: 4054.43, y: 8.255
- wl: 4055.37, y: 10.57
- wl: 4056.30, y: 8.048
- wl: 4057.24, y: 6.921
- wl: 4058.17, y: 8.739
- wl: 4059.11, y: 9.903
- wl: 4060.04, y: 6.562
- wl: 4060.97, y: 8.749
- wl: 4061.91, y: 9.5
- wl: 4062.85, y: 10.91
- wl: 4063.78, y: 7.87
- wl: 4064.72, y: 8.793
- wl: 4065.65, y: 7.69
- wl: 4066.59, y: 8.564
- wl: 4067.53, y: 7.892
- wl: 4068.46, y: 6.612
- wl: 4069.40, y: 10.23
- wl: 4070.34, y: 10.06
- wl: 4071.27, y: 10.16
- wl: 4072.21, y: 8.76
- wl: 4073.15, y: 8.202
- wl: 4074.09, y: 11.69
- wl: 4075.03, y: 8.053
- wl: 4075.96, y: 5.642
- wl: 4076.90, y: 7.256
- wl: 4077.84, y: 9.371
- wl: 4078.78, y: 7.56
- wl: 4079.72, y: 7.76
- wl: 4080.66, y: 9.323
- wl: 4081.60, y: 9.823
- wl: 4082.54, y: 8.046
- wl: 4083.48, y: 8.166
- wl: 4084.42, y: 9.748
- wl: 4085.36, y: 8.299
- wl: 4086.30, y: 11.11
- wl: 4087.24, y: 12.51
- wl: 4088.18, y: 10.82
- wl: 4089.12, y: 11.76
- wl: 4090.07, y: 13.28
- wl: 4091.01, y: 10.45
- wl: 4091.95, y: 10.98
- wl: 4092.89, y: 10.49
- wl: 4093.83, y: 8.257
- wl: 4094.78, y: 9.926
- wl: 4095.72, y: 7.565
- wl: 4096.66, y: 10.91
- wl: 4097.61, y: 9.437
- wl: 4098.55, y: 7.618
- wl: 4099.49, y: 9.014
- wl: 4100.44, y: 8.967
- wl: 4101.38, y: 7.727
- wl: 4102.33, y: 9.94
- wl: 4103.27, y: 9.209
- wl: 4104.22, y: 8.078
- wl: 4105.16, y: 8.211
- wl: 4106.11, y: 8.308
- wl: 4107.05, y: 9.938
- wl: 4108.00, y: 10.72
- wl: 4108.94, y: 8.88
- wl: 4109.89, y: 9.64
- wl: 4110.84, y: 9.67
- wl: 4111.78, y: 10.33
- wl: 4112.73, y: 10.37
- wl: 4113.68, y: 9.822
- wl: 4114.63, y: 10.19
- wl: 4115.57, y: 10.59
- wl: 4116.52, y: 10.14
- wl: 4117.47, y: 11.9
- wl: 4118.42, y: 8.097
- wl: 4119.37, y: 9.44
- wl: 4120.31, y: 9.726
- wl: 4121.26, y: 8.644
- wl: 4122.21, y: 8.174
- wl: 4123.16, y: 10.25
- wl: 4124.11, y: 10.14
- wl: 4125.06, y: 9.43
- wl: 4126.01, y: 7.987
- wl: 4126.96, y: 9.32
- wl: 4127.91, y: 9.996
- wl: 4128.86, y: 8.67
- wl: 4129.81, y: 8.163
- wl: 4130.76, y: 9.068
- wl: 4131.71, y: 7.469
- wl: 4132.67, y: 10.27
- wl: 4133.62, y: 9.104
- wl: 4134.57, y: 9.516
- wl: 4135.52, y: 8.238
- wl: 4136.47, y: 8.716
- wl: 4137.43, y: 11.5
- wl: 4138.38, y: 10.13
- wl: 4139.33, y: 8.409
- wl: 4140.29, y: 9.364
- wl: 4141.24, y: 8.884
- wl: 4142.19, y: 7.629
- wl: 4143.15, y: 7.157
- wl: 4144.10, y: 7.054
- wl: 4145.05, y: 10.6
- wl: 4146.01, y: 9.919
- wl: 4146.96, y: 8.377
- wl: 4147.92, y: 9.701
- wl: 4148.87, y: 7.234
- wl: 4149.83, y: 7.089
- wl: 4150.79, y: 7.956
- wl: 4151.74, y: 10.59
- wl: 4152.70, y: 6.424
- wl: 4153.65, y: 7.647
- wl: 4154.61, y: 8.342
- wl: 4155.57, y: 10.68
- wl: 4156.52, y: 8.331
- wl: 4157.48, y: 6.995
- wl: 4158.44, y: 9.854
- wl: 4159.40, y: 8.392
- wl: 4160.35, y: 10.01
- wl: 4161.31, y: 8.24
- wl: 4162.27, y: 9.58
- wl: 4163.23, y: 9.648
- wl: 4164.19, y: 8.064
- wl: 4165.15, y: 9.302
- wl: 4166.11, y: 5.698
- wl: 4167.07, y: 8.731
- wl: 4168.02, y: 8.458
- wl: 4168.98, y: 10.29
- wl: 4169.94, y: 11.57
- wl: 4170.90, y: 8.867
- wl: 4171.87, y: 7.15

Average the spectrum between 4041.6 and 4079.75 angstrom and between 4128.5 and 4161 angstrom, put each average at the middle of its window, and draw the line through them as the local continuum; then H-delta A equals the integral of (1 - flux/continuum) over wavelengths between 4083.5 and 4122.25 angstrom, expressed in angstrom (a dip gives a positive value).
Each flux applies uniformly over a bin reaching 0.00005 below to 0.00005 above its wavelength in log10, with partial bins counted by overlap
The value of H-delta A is -4.0 angstrom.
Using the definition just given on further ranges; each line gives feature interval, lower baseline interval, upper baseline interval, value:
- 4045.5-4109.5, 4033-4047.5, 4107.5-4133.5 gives 3.0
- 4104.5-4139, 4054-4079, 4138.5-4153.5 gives -3.9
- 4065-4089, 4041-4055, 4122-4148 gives 0.8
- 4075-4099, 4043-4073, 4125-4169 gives -1.4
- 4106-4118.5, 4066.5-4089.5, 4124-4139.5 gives -1.2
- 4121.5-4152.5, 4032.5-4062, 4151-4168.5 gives -0.6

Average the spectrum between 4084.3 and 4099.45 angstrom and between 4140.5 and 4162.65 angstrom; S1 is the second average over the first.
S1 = 0.84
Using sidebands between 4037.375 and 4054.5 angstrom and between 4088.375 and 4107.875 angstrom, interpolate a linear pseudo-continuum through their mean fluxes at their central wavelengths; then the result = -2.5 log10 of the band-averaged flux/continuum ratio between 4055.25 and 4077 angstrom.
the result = 0.101 mag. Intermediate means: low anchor 9.44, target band 8.63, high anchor 9.54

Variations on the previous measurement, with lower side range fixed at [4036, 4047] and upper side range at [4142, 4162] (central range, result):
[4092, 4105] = 0.01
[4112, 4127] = -0.09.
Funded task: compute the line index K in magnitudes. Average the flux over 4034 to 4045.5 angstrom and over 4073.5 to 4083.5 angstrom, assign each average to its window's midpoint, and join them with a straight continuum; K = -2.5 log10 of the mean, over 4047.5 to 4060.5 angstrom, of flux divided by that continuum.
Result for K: 0.050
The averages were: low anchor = 9.86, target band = 8.92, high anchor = 8.44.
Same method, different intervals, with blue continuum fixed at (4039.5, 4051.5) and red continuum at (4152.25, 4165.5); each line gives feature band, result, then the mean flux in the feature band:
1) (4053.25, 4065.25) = 0.07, 8.81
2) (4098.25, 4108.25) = 0.02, 8.86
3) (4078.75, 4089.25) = -0.05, 9.6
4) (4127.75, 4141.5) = -0.04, 9.15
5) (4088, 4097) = -0.14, 10.4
